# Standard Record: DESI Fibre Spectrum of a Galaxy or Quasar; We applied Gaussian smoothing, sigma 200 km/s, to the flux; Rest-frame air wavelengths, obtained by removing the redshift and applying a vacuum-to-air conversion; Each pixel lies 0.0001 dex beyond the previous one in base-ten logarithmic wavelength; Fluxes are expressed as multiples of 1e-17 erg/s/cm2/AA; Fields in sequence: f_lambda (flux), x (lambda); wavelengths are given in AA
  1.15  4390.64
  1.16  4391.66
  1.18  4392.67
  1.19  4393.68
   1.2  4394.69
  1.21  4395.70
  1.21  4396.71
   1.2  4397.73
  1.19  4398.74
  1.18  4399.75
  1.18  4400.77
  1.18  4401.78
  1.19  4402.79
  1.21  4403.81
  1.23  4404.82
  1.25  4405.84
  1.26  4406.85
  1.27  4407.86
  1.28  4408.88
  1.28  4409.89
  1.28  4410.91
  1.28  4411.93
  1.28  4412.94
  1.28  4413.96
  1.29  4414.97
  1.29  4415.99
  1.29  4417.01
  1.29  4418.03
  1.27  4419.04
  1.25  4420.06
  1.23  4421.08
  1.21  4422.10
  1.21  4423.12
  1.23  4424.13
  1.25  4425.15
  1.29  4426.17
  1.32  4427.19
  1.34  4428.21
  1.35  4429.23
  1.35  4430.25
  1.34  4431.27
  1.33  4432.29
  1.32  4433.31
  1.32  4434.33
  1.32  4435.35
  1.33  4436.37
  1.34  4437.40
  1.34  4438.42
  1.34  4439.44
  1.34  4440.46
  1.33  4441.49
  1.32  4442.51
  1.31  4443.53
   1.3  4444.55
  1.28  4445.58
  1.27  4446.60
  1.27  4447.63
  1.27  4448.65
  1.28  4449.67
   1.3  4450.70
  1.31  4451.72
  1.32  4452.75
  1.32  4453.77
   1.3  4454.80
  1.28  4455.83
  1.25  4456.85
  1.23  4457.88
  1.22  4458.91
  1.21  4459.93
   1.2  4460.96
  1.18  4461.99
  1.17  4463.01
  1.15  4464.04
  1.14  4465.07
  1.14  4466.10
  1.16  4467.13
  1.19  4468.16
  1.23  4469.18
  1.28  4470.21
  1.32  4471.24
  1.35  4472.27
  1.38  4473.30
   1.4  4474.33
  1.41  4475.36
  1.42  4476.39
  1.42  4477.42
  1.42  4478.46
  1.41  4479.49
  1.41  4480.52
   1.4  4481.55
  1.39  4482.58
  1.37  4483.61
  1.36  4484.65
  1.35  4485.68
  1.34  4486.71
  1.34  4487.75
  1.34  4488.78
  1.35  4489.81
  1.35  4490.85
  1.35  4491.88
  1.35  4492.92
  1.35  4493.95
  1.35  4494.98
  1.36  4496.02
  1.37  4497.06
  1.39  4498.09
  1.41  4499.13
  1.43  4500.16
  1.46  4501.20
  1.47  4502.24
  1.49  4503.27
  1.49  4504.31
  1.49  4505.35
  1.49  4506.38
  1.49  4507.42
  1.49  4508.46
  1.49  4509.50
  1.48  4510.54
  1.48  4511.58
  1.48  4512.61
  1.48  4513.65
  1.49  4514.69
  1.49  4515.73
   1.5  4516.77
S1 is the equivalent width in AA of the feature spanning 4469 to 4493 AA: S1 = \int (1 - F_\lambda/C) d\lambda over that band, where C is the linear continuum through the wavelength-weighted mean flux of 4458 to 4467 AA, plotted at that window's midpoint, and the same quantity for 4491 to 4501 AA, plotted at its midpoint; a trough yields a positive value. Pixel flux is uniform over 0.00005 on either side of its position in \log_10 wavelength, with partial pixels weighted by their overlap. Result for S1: -1.5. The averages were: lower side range 1.18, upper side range 1.38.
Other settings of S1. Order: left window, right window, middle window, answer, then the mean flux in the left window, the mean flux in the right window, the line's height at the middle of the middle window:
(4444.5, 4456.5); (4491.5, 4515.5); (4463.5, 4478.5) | 0.7 AA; 1.29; 1.44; 1.35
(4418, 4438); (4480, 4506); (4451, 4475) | 1.7 AA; 1.3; 1.39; 1.35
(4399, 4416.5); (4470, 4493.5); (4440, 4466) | 1.2 AA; 1.25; 1.37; 1.32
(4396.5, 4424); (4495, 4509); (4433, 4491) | 2.2 AA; 1.24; 1.44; 1.36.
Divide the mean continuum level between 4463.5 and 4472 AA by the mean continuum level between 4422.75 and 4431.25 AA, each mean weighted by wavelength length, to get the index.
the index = 0.93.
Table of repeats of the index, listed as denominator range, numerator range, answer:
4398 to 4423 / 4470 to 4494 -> 1.10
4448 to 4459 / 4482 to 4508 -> 1.09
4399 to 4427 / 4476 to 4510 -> 1.12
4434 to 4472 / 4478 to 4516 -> 1.12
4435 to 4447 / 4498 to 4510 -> 1.11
